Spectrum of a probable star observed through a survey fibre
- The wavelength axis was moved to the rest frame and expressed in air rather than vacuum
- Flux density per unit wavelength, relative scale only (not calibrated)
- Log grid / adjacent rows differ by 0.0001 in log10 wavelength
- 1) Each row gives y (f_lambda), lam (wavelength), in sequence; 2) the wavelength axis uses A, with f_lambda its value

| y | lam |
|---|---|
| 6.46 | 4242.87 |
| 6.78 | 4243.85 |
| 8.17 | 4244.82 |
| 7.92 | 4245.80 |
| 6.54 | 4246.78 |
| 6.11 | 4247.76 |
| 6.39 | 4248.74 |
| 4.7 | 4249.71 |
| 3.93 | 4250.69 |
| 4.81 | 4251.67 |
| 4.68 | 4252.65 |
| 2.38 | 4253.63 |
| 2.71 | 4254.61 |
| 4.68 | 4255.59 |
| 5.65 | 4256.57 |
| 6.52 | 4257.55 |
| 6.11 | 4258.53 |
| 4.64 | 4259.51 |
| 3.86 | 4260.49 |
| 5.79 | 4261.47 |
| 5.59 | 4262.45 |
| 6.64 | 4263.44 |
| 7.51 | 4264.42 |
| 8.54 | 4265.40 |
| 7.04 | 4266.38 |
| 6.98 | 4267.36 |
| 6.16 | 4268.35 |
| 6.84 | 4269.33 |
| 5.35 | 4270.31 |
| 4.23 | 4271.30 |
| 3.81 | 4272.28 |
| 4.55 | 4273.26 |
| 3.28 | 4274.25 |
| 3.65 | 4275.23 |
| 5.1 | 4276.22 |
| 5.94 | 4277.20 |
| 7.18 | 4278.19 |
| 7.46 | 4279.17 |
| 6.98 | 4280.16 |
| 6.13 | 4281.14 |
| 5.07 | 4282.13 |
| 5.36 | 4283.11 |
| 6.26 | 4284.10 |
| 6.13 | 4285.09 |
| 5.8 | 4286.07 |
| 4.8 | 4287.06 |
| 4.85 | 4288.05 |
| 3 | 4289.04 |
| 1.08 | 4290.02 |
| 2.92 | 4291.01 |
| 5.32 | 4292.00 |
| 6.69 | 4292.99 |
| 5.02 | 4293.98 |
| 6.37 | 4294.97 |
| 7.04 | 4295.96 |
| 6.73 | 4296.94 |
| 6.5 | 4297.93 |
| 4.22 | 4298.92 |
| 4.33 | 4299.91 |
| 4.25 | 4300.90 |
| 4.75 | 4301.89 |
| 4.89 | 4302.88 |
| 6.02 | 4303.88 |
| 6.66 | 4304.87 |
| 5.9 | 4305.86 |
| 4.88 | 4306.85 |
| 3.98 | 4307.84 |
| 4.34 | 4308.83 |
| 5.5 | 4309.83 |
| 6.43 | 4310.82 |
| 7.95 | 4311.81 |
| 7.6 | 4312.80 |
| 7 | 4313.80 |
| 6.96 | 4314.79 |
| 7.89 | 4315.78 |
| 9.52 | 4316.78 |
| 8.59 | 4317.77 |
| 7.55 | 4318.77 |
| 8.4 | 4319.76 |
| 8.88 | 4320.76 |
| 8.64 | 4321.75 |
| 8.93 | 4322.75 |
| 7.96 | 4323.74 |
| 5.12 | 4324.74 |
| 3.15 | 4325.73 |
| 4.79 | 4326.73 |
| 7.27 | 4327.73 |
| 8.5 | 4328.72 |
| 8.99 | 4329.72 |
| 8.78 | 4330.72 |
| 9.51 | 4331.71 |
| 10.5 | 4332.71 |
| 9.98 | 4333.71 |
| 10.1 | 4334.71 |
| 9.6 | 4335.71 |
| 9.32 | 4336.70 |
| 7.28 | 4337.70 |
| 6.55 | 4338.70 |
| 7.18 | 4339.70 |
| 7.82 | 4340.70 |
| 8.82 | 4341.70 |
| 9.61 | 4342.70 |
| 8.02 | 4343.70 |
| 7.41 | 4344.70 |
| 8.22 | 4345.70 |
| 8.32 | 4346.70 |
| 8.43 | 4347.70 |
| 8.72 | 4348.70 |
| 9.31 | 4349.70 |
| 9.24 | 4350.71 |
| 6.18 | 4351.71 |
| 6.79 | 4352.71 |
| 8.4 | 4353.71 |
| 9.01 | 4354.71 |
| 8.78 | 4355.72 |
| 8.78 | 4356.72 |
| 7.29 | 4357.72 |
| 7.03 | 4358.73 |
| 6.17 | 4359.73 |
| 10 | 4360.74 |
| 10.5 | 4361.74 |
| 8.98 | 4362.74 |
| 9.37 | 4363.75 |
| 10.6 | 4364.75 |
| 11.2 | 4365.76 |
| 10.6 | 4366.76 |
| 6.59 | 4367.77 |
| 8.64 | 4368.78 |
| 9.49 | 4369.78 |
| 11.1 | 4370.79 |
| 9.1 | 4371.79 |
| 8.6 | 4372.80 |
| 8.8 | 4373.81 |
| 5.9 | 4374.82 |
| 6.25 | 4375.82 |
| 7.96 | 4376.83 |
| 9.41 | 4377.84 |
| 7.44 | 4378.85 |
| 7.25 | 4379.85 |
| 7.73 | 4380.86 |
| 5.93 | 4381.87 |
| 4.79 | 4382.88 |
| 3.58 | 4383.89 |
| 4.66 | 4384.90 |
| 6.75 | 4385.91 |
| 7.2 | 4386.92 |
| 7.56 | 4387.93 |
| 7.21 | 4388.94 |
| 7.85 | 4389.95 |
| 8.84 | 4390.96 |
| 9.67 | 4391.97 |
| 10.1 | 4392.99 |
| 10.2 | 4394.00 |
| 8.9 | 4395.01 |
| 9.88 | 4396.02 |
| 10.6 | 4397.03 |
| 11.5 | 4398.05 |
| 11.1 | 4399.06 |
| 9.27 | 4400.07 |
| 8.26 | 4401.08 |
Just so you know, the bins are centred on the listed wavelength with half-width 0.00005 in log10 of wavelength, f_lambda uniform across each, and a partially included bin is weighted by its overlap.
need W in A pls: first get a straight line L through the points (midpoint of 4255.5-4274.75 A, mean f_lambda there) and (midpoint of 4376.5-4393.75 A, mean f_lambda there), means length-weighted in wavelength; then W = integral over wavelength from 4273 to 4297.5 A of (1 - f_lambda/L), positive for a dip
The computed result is 2.7 A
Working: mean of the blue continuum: 5.71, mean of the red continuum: 7.33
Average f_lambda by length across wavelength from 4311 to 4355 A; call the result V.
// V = 8.09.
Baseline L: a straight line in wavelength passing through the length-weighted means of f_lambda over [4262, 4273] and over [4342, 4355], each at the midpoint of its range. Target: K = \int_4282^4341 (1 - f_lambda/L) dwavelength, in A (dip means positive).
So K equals 6.4 A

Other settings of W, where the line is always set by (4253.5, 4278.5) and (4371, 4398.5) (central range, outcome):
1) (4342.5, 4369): -4.5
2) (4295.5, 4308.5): 1.7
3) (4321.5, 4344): -4.1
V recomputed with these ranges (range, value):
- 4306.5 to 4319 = 6.79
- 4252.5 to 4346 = 6.36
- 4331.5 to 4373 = 8.74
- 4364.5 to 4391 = 7.77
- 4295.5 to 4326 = 6.5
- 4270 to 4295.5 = 5.09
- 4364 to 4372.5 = 9.63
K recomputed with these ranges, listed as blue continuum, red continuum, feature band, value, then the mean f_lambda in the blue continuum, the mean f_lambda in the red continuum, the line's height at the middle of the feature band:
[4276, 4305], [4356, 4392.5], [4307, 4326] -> -2.6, 5.42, 8.03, 6.23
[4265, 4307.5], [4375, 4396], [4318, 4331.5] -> -2.8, 5.43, 7.5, 6.23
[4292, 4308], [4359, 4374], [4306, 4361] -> -3.0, 5.54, 9.29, 7.43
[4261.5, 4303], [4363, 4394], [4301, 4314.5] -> 0.8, 5.49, 8.05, 6.17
